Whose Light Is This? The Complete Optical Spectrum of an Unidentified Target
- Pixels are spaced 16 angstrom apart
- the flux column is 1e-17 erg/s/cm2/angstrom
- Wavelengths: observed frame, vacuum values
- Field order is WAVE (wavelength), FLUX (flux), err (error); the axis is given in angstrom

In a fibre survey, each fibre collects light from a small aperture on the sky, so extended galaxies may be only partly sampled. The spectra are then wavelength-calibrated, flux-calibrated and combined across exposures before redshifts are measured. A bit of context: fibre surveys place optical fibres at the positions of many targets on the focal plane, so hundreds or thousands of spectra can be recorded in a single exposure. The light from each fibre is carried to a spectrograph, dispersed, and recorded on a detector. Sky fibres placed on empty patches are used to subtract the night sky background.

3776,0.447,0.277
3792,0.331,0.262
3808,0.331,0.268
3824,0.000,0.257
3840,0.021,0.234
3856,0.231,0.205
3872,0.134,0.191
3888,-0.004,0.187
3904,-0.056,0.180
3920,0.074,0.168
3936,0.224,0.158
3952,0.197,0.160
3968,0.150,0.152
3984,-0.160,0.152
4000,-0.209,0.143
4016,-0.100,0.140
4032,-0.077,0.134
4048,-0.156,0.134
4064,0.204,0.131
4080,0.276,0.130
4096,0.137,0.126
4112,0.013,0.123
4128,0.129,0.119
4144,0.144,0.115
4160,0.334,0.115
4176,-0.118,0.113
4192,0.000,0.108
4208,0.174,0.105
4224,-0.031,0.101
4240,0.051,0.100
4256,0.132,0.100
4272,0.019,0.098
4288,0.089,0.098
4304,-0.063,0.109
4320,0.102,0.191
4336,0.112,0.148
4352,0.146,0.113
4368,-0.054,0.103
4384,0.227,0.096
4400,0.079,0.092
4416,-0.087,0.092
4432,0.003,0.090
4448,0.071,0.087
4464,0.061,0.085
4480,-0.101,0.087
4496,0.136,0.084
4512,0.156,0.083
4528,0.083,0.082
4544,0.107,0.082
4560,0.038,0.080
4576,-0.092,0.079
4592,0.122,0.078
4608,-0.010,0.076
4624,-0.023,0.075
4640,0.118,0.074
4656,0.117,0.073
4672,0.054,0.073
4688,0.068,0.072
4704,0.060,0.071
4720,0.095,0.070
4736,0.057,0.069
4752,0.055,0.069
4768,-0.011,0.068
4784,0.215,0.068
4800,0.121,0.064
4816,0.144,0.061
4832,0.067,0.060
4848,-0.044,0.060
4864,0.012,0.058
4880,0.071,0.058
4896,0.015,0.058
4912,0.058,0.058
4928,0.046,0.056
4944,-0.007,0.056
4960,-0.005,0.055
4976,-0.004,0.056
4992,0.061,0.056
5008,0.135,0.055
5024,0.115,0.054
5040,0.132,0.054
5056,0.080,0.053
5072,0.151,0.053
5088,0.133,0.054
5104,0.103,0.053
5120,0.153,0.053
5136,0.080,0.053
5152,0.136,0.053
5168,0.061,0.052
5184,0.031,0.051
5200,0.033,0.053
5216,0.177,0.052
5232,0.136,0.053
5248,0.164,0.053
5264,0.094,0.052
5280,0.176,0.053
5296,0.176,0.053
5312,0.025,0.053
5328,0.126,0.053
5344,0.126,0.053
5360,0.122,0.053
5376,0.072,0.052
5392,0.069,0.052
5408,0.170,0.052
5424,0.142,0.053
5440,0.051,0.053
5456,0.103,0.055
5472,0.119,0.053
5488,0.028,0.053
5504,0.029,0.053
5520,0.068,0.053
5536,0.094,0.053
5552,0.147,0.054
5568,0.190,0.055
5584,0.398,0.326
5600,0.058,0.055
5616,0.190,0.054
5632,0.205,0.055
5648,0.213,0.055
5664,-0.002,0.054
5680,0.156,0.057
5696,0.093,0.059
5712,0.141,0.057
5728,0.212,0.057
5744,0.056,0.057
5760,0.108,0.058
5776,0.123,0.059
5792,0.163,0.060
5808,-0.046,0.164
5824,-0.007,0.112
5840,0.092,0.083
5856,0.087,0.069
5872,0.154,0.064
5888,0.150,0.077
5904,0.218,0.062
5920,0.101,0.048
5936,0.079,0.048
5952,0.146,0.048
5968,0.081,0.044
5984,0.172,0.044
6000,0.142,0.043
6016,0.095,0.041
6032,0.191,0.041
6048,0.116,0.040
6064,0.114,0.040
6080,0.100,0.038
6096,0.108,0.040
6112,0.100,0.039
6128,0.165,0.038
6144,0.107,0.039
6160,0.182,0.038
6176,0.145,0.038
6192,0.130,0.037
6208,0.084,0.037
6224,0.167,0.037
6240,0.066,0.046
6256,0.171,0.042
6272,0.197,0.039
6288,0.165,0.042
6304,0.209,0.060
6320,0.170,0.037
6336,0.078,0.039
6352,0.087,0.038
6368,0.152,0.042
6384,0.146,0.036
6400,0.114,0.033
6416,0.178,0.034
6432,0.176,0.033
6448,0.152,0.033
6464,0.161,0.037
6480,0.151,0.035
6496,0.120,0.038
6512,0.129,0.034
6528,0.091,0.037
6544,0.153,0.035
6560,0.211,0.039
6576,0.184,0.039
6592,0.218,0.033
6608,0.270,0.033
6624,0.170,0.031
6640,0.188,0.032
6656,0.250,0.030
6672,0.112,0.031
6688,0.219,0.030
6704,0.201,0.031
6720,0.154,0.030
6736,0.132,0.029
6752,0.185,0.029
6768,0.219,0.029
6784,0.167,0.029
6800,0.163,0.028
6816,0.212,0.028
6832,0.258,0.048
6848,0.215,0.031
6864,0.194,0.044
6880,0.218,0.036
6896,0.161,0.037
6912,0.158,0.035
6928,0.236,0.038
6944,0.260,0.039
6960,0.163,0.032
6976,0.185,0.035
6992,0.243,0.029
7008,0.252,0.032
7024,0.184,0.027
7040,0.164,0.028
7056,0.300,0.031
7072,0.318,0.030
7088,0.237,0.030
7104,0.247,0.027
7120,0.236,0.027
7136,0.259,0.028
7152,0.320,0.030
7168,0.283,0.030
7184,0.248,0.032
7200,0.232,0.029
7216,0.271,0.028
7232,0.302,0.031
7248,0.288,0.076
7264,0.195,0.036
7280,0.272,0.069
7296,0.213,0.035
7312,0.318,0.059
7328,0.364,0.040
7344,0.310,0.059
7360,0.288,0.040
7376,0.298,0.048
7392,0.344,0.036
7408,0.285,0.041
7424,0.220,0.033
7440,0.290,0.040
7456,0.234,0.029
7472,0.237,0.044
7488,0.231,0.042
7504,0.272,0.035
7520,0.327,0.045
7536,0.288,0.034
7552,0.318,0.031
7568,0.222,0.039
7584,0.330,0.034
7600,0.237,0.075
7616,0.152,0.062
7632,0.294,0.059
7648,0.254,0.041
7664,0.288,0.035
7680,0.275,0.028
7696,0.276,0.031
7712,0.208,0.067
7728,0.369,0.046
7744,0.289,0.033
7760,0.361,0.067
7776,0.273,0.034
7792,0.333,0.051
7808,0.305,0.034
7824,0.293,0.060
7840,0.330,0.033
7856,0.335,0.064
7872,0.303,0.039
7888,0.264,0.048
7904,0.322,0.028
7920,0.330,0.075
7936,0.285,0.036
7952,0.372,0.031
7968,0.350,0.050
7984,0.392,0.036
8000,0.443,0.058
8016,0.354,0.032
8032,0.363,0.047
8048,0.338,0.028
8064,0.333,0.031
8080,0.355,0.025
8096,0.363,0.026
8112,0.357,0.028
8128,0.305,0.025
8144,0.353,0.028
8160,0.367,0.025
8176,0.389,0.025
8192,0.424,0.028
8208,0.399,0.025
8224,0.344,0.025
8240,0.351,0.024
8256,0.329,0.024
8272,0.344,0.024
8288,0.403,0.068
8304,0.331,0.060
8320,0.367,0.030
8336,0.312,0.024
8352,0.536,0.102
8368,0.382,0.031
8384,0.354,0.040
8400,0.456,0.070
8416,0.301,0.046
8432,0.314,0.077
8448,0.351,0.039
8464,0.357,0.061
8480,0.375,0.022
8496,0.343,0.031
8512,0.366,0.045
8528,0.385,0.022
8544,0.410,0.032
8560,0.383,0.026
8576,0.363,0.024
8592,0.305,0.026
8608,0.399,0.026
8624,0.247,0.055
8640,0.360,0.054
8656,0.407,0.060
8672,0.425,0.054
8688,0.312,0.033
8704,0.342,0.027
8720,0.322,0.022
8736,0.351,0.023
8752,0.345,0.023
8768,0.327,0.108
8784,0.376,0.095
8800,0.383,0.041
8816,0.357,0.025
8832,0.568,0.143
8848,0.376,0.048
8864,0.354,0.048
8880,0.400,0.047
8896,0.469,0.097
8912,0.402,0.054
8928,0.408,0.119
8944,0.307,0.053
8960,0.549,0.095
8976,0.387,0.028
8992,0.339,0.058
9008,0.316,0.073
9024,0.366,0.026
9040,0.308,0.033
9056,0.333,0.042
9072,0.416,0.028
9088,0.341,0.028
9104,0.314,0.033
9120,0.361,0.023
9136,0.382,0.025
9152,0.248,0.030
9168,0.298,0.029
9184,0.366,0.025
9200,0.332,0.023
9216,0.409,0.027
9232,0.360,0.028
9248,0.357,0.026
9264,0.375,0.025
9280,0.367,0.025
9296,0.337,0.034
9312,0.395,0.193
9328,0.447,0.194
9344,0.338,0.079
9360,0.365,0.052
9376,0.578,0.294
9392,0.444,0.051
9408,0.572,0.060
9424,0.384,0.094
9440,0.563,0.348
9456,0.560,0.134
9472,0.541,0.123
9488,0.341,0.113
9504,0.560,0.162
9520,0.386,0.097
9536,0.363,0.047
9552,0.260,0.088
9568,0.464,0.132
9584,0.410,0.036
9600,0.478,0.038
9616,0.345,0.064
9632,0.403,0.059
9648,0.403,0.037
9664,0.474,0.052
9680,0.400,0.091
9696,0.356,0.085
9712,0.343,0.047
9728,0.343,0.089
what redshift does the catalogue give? 0.77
